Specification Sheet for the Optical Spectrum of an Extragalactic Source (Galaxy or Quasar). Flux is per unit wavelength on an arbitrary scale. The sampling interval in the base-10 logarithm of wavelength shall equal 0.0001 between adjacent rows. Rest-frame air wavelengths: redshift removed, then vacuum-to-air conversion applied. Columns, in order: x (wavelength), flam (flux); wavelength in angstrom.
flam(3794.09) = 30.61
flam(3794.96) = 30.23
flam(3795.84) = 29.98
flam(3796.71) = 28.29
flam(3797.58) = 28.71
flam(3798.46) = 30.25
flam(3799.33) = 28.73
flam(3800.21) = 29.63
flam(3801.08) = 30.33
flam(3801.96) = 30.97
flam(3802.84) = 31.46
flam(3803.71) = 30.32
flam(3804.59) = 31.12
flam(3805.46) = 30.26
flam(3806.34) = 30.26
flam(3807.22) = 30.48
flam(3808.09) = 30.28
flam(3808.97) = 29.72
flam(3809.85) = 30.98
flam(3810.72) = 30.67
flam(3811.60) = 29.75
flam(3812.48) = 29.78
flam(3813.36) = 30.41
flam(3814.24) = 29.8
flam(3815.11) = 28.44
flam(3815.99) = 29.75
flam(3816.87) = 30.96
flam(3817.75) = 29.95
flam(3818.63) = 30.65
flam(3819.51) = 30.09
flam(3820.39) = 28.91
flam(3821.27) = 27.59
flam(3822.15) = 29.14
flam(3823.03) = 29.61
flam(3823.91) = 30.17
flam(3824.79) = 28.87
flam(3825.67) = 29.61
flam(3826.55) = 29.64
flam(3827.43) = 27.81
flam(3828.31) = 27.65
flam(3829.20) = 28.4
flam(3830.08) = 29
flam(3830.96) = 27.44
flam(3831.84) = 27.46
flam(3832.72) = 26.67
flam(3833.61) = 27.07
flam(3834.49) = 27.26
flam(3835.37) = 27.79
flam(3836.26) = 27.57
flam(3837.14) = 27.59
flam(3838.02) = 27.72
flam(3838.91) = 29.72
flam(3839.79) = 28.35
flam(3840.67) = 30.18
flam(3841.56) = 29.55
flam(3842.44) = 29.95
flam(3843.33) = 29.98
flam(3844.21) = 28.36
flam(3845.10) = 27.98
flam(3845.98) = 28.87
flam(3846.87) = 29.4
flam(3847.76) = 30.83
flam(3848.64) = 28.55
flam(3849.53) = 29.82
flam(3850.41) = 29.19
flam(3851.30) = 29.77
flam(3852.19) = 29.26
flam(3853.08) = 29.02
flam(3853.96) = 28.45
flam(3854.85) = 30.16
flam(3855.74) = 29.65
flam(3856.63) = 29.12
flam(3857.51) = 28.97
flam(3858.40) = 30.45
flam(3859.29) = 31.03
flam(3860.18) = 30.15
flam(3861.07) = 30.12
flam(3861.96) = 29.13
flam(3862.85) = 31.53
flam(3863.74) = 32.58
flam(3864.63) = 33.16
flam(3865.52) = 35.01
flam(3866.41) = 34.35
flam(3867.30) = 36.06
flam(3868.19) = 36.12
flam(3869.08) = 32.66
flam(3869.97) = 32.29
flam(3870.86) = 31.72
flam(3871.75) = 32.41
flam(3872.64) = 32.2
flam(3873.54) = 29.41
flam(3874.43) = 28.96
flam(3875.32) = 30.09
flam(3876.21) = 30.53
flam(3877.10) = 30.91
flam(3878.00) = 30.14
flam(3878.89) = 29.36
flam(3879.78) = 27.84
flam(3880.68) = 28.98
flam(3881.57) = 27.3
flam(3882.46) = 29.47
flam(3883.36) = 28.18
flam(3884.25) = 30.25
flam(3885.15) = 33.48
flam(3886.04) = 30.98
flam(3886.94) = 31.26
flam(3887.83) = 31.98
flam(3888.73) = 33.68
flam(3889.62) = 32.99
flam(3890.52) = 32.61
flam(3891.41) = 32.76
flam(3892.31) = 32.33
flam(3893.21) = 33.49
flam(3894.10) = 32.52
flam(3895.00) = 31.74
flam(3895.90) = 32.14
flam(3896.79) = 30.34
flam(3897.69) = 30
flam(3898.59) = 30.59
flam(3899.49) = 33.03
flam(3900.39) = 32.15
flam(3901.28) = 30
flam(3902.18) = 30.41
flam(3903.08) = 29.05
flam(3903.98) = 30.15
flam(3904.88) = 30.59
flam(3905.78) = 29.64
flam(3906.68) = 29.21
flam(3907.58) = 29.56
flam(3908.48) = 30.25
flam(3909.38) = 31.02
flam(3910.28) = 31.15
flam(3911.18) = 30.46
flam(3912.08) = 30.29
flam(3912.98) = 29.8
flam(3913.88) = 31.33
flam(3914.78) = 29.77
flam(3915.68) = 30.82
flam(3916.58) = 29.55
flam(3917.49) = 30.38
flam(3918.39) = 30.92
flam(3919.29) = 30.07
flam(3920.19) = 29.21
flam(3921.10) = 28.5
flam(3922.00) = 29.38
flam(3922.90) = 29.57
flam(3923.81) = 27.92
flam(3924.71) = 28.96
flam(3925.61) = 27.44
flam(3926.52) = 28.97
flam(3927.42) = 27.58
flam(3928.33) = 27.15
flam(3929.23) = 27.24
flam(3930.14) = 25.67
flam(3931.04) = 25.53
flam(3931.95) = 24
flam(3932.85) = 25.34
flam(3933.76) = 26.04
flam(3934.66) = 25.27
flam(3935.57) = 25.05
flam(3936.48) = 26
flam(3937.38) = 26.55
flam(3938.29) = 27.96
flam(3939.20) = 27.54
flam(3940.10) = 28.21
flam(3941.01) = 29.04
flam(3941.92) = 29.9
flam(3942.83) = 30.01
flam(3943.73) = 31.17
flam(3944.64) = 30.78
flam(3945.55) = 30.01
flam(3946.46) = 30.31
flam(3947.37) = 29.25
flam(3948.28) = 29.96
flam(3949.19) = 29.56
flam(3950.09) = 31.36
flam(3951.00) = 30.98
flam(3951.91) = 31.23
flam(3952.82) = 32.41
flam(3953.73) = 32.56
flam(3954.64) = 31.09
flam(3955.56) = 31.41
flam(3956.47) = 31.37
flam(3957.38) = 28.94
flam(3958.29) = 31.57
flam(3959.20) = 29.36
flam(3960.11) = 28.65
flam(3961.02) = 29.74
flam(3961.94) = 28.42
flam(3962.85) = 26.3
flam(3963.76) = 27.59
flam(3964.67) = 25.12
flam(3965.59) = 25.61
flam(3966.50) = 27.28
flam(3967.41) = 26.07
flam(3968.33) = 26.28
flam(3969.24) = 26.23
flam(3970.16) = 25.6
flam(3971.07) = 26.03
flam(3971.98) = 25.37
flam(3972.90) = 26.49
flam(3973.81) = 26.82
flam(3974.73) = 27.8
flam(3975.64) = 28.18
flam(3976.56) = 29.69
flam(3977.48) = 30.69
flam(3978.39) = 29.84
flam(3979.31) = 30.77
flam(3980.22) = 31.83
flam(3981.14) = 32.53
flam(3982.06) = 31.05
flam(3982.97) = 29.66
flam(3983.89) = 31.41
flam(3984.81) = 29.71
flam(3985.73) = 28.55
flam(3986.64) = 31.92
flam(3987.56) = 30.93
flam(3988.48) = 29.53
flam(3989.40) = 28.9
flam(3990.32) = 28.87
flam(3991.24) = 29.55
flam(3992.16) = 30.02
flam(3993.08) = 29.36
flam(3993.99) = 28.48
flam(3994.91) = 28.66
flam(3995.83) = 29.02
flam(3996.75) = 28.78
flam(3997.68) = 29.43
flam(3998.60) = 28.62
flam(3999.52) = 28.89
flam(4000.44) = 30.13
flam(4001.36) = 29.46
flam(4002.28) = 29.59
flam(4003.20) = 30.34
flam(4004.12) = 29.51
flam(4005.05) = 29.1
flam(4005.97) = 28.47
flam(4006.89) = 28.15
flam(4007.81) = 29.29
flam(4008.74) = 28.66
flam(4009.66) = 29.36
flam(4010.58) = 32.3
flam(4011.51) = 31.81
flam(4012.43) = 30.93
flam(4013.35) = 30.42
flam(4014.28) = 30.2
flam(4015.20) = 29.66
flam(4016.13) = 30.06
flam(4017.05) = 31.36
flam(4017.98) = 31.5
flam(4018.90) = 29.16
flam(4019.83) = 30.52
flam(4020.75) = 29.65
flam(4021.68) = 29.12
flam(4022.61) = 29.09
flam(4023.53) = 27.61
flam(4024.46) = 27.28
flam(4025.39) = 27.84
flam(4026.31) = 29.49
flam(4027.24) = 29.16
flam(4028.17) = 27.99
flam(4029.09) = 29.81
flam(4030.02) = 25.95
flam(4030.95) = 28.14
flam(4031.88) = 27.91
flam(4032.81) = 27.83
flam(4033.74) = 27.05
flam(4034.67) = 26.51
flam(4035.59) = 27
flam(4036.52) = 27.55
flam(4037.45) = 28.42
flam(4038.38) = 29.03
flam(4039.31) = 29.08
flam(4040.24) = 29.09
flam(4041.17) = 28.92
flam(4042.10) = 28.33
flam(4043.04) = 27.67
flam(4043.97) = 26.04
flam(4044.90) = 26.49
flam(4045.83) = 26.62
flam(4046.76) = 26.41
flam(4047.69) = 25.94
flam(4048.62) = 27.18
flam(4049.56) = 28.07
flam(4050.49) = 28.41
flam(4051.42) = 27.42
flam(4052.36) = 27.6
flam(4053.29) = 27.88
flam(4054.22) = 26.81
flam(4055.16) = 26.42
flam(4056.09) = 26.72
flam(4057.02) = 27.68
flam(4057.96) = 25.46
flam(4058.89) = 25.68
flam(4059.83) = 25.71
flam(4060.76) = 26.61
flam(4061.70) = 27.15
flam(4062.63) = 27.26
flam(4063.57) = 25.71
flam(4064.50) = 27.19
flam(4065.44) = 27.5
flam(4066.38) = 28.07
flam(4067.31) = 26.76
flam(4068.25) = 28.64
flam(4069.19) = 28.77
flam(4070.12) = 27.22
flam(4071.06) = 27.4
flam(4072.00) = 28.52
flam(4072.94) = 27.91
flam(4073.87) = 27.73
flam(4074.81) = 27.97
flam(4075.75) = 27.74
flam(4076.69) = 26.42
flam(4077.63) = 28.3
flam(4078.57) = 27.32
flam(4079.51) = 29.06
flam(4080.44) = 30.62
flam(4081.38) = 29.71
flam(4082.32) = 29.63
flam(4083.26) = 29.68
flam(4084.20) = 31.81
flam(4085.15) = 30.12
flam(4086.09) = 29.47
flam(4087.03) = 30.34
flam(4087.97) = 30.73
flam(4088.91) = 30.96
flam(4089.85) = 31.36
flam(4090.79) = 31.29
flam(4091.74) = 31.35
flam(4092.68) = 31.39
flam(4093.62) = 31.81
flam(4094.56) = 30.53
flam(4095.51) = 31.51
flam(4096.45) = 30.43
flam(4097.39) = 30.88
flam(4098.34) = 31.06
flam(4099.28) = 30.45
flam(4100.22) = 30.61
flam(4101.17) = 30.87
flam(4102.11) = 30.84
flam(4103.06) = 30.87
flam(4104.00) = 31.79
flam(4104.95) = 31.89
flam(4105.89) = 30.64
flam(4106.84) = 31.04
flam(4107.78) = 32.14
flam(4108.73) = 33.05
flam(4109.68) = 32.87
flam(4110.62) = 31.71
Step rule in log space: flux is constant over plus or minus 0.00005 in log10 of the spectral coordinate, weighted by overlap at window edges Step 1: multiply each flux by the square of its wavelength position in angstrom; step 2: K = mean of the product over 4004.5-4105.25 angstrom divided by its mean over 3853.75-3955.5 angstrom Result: 1.0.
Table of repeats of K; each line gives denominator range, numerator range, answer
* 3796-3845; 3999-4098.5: 1.10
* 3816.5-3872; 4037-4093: 1.06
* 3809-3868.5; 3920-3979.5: 1.01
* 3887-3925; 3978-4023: 1.02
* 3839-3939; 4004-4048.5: 1.03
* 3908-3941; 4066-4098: 1.12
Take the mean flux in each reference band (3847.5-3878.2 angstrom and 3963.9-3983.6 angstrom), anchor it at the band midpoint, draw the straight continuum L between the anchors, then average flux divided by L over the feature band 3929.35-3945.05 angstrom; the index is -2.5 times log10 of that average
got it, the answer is 0.07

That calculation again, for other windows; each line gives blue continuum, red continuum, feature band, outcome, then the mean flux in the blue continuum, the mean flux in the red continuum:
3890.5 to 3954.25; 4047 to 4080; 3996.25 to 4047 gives -0.03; 29.6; 27.3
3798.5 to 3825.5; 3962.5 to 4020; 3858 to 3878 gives -0.07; 30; 29.1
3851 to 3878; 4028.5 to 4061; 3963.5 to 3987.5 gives 0.01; 31.2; 27.4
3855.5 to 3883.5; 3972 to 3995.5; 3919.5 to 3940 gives 0.12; 31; 29.6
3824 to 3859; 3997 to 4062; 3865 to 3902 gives -0.10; 28.8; 28.4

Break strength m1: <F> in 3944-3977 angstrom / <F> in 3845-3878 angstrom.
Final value 0.9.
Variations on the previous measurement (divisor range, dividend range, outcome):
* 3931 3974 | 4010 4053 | 1.01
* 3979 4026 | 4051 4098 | 0.96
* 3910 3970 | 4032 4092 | 0.98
